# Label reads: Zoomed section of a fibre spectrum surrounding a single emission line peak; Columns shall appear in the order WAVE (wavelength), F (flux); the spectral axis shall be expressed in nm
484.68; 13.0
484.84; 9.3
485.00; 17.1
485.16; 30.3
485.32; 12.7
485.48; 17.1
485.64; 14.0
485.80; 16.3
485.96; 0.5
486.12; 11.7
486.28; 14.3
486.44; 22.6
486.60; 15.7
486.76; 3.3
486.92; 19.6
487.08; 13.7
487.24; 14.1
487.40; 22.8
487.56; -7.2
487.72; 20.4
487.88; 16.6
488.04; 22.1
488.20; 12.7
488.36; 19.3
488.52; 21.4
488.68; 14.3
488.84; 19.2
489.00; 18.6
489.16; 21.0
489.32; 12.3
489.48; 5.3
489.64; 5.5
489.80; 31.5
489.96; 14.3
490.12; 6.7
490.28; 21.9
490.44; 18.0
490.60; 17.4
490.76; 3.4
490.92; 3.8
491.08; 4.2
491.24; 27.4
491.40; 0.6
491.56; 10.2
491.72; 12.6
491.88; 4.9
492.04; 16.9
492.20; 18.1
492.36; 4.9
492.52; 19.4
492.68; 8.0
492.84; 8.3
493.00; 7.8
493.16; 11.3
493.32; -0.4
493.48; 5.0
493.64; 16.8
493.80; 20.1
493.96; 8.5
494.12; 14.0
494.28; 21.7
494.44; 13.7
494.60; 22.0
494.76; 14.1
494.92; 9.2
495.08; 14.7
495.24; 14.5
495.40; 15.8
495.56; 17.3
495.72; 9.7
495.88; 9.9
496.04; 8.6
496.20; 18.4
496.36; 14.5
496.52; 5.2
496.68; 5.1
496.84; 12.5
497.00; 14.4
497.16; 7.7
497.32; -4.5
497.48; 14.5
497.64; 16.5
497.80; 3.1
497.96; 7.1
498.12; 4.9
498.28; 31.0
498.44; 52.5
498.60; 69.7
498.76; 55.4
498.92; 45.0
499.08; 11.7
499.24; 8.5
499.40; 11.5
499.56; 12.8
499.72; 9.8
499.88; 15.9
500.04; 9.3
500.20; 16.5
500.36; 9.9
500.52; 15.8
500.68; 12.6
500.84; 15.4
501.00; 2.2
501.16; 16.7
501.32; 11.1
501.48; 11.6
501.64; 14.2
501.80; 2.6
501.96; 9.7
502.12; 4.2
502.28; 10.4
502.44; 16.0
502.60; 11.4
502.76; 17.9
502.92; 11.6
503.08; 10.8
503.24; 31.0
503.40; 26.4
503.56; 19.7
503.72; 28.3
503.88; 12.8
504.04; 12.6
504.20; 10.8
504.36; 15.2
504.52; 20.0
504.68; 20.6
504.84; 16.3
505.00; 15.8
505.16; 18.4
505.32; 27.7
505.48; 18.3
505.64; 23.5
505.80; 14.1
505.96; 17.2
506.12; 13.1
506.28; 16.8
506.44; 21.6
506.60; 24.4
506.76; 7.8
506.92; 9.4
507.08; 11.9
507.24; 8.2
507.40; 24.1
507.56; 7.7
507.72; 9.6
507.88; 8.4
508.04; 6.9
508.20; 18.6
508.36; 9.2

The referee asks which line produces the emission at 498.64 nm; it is [O II]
